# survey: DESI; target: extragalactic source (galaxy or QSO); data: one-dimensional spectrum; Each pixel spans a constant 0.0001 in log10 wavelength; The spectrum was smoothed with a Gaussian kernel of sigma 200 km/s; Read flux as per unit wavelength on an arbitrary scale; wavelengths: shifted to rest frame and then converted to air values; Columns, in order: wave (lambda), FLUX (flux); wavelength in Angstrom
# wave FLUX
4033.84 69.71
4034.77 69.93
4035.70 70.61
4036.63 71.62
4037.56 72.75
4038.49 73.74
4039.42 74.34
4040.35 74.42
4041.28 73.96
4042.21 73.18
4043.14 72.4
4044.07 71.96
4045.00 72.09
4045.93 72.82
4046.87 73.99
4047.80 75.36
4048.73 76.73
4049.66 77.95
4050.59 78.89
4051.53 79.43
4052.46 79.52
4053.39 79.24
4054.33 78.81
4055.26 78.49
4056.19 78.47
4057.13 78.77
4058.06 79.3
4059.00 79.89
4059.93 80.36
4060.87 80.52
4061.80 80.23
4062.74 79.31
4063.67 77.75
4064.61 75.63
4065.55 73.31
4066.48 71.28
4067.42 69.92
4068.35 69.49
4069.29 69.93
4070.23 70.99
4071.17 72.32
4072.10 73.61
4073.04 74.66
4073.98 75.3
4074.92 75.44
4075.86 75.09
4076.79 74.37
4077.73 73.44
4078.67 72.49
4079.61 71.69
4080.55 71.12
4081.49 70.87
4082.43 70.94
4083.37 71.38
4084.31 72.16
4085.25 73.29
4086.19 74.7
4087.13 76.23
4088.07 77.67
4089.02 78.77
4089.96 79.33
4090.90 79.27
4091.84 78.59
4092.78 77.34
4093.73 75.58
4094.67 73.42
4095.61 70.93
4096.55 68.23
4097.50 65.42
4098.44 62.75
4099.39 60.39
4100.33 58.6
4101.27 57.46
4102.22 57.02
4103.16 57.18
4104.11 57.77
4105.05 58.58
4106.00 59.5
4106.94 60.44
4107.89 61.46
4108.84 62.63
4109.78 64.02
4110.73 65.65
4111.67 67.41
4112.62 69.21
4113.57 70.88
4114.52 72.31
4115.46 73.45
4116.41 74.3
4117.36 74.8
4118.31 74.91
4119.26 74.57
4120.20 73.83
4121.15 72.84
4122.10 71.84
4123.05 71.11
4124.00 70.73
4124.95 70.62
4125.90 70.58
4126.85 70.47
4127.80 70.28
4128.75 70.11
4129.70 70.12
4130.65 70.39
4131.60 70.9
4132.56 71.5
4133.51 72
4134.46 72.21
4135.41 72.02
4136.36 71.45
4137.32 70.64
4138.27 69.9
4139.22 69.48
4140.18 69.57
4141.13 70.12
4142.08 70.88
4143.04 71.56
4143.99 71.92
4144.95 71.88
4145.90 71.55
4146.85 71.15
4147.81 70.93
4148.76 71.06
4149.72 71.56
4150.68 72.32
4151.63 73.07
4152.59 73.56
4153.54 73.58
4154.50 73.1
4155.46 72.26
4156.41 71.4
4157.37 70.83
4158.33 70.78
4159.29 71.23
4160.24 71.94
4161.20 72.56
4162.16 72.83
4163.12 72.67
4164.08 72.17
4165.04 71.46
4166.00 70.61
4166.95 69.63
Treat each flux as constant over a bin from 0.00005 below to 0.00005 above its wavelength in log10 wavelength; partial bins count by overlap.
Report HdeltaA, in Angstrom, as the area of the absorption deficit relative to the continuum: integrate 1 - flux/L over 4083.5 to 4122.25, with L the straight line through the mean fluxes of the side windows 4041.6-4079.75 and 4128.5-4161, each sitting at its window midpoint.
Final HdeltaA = 2.28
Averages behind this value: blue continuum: 75.5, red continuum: 71.4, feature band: 69.1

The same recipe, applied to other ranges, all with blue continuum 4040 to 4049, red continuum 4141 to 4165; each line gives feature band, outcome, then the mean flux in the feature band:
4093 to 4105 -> 1.47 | 63.8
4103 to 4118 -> 1.38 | 65.9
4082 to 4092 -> -0.36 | 75.6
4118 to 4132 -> 0.16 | 71.6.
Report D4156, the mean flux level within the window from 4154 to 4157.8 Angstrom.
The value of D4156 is 71.9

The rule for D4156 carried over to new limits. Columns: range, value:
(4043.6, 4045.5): 72.2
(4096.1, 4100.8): 63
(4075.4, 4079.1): 74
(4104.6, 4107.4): 59.5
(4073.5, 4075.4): 75.1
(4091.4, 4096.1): 75.2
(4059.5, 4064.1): 79.7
